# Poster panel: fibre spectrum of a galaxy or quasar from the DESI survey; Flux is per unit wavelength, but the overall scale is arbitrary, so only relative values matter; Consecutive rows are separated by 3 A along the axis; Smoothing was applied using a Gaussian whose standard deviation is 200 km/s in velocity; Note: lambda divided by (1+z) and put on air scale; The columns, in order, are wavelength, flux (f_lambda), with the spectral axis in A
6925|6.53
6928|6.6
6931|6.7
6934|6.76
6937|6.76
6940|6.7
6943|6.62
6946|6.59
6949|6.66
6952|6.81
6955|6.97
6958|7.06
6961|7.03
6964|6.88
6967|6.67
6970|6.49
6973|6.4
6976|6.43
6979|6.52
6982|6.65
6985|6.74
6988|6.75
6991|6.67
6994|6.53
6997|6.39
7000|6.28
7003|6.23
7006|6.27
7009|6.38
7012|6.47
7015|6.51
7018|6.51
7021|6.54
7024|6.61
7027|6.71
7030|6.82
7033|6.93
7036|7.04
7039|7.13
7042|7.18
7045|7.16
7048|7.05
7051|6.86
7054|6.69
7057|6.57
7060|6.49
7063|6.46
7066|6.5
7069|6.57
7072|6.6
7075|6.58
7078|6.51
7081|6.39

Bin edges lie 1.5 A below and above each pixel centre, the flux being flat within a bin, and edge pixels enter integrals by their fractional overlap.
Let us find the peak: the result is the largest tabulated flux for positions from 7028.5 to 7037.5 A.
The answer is 7.04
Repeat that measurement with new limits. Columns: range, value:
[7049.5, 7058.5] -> 6.86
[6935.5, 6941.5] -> 6.76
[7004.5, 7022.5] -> 6.54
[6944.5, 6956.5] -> 6.97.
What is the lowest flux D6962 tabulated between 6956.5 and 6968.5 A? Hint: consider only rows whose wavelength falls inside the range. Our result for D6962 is 6.67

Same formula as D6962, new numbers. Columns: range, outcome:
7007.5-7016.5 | 6.38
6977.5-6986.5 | 6.52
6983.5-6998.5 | 6.39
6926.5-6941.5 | 6.6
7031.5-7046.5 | 6.93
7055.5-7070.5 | 6.46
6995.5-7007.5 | 6.23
